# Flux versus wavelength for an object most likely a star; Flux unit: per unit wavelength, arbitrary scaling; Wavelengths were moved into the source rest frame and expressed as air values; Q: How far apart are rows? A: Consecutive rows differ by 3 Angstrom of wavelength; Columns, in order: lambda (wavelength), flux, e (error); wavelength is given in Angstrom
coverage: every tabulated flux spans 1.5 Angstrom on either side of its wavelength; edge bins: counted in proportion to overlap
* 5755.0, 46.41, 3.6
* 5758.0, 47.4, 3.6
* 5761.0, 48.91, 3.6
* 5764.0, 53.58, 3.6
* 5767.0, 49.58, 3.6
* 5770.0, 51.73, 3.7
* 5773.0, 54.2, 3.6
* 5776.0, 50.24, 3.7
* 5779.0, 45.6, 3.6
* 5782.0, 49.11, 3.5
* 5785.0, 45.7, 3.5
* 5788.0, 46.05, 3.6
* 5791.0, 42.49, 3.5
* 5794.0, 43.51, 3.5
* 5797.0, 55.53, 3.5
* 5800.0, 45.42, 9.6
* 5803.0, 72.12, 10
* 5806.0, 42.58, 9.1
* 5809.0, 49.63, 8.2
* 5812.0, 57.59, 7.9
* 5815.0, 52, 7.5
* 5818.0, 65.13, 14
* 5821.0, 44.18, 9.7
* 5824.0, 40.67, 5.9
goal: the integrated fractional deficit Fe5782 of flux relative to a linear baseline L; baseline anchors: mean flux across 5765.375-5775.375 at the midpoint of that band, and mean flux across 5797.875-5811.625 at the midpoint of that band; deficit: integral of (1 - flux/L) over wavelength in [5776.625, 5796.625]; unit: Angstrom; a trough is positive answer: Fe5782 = 2.34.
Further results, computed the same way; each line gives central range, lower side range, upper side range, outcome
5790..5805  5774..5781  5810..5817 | 0.13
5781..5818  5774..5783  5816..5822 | 0.98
